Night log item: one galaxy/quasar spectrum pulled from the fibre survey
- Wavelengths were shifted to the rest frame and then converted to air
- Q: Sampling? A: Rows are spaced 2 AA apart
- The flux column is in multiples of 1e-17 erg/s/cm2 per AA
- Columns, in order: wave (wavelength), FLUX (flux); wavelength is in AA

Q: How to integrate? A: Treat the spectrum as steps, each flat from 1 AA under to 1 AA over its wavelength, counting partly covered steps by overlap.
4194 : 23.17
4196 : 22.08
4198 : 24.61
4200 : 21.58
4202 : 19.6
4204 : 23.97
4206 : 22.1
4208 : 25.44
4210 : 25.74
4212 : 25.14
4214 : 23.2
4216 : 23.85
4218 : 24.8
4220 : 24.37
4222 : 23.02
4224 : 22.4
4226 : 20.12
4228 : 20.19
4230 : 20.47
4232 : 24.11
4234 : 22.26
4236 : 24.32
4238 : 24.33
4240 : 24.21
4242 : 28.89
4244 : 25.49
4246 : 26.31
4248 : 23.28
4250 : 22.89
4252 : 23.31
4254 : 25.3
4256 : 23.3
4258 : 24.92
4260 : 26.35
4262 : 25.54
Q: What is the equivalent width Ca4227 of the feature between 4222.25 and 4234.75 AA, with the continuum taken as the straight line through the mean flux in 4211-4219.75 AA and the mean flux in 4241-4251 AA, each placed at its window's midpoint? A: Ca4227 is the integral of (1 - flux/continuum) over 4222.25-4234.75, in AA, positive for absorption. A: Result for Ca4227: 1.6 AA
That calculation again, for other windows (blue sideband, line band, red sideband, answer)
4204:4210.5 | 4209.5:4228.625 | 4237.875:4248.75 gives 1.08 AA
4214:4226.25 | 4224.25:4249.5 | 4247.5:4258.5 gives -0.06 AA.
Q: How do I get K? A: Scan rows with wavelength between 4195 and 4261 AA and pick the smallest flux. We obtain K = 19.6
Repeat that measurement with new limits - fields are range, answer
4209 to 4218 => 23.2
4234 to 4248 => 22.26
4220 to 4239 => 20.12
